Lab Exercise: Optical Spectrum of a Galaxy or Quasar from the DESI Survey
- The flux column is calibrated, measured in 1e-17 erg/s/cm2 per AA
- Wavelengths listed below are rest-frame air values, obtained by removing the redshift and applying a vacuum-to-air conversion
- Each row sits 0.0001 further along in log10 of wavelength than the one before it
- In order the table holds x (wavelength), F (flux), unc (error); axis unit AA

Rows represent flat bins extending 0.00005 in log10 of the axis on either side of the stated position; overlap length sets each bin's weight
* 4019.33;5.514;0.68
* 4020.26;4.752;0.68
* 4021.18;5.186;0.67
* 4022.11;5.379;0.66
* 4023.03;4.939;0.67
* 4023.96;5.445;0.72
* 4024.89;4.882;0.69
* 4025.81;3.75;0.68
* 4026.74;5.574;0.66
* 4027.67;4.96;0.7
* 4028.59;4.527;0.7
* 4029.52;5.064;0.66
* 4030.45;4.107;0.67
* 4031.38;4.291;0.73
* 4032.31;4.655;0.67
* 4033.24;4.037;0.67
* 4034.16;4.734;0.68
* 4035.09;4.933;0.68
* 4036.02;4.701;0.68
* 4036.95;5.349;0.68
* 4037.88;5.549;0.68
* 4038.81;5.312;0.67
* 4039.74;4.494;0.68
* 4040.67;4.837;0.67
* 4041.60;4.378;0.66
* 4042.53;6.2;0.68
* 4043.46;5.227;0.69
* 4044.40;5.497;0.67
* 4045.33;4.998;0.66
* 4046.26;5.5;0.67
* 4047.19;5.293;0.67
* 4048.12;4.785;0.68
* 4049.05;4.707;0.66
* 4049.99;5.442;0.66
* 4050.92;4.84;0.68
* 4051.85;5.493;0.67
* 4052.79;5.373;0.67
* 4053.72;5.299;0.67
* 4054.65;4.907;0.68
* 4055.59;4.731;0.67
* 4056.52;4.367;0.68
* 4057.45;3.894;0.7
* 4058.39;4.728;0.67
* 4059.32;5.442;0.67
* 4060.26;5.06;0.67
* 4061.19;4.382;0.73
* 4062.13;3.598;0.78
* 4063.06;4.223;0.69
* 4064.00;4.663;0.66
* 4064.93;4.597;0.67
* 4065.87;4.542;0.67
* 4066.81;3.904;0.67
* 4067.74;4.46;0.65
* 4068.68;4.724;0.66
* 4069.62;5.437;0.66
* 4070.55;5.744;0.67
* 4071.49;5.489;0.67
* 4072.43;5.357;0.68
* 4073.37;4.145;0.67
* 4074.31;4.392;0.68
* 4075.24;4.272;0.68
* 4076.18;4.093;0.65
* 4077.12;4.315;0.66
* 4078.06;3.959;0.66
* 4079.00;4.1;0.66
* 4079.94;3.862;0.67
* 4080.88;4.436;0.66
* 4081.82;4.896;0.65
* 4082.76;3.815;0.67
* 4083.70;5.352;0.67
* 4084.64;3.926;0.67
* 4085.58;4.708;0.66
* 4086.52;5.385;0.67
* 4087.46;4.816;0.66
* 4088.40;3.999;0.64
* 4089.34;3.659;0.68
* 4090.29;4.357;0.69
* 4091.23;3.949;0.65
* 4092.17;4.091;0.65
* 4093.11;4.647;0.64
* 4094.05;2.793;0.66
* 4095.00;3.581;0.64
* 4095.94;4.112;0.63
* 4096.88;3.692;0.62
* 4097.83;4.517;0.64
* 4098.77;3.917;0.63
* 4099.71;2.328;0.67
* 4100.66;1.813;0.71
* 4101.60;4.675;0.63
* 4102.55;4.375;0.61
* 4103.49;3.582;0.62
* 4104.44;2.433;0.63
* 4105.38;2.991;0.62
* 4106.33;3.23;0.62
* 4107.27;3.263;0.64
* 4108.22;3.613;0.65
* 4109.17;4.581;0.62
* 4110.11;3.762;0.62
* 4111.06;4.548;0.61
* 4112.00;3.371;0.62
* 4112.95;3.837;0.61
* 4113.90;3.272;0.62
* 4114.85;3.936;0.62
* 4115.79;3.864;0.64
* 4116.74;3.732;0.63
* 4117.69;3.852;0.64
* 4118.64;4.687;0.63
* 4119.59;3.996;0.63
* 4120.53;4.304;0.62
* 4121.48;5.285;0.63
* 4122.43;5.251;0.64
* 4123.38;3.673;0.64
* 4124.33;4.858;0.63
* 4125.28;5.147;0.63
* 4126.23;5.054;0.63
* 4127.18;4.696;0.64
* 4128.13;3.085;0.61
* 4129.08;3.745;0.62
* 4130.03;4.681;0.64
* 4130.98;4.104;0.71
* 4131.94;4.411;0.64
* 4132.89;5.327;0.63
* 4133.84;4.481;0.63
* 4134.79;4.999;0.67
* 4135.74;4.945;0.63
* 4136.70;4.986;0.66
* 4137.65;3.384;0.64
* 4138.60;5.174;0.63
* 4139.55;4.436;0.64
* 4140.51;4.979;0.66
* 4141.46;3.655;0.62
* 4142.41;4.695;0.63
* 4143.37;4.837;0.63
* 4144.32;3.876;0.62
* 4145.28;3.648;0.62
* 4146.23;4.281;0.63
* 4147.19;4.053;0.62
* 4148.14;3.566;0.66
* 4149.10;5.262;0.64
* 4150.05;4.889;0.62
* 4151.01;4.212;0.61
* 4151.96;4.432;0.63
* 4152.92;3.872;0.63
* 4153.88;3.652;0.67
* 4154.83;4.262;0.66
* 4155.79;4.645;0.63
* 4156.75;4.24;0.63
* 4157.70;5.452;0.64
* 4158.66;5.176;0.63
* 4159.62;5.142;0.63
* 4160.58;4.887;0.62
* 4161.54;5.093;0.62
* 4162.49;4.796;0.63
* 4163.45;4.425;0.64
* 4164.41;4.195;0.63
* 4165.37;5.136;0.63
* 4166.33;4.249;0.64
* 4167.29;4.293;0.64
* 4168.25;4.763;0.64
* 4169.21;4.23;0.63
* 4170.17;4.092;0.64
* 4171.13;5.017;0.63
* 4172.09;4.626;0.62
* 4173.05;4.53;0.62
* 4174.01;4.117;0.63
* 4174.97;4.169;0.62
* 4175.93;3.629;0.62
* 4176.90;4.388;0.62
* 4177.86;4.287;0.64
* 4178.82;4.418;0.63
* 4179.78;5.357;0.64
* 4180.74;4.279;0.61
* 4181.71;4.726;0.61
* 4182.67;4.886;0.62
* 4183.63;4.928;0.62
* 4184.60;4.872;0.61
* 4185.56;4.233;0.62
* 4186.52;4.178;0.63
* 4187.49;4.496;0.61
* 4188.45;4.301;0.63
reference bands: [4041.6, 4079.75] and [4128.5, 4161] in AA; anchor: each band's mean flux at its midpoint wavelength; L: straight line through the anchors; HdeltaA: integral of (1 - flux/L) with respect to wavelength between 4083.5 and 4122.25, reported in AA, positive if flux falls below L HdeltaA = 5.9 AA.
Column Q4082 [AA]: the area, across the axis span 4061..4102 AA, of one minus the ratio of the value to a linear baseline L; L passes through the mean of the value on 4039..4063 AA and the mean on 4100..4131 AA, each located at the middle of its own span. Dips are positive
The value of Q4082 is 2.0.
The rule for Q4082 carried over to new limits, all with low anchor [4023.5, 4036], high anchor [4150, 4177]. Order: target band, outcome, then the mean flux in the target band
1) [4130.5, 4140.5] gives -0.2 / 4.64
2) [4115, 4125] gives 0.5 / 4.35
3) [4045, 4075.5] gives -1.1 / 4.82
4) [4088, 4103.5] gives 2.8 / 3.77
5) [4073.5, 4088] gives 0.6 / 4.41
